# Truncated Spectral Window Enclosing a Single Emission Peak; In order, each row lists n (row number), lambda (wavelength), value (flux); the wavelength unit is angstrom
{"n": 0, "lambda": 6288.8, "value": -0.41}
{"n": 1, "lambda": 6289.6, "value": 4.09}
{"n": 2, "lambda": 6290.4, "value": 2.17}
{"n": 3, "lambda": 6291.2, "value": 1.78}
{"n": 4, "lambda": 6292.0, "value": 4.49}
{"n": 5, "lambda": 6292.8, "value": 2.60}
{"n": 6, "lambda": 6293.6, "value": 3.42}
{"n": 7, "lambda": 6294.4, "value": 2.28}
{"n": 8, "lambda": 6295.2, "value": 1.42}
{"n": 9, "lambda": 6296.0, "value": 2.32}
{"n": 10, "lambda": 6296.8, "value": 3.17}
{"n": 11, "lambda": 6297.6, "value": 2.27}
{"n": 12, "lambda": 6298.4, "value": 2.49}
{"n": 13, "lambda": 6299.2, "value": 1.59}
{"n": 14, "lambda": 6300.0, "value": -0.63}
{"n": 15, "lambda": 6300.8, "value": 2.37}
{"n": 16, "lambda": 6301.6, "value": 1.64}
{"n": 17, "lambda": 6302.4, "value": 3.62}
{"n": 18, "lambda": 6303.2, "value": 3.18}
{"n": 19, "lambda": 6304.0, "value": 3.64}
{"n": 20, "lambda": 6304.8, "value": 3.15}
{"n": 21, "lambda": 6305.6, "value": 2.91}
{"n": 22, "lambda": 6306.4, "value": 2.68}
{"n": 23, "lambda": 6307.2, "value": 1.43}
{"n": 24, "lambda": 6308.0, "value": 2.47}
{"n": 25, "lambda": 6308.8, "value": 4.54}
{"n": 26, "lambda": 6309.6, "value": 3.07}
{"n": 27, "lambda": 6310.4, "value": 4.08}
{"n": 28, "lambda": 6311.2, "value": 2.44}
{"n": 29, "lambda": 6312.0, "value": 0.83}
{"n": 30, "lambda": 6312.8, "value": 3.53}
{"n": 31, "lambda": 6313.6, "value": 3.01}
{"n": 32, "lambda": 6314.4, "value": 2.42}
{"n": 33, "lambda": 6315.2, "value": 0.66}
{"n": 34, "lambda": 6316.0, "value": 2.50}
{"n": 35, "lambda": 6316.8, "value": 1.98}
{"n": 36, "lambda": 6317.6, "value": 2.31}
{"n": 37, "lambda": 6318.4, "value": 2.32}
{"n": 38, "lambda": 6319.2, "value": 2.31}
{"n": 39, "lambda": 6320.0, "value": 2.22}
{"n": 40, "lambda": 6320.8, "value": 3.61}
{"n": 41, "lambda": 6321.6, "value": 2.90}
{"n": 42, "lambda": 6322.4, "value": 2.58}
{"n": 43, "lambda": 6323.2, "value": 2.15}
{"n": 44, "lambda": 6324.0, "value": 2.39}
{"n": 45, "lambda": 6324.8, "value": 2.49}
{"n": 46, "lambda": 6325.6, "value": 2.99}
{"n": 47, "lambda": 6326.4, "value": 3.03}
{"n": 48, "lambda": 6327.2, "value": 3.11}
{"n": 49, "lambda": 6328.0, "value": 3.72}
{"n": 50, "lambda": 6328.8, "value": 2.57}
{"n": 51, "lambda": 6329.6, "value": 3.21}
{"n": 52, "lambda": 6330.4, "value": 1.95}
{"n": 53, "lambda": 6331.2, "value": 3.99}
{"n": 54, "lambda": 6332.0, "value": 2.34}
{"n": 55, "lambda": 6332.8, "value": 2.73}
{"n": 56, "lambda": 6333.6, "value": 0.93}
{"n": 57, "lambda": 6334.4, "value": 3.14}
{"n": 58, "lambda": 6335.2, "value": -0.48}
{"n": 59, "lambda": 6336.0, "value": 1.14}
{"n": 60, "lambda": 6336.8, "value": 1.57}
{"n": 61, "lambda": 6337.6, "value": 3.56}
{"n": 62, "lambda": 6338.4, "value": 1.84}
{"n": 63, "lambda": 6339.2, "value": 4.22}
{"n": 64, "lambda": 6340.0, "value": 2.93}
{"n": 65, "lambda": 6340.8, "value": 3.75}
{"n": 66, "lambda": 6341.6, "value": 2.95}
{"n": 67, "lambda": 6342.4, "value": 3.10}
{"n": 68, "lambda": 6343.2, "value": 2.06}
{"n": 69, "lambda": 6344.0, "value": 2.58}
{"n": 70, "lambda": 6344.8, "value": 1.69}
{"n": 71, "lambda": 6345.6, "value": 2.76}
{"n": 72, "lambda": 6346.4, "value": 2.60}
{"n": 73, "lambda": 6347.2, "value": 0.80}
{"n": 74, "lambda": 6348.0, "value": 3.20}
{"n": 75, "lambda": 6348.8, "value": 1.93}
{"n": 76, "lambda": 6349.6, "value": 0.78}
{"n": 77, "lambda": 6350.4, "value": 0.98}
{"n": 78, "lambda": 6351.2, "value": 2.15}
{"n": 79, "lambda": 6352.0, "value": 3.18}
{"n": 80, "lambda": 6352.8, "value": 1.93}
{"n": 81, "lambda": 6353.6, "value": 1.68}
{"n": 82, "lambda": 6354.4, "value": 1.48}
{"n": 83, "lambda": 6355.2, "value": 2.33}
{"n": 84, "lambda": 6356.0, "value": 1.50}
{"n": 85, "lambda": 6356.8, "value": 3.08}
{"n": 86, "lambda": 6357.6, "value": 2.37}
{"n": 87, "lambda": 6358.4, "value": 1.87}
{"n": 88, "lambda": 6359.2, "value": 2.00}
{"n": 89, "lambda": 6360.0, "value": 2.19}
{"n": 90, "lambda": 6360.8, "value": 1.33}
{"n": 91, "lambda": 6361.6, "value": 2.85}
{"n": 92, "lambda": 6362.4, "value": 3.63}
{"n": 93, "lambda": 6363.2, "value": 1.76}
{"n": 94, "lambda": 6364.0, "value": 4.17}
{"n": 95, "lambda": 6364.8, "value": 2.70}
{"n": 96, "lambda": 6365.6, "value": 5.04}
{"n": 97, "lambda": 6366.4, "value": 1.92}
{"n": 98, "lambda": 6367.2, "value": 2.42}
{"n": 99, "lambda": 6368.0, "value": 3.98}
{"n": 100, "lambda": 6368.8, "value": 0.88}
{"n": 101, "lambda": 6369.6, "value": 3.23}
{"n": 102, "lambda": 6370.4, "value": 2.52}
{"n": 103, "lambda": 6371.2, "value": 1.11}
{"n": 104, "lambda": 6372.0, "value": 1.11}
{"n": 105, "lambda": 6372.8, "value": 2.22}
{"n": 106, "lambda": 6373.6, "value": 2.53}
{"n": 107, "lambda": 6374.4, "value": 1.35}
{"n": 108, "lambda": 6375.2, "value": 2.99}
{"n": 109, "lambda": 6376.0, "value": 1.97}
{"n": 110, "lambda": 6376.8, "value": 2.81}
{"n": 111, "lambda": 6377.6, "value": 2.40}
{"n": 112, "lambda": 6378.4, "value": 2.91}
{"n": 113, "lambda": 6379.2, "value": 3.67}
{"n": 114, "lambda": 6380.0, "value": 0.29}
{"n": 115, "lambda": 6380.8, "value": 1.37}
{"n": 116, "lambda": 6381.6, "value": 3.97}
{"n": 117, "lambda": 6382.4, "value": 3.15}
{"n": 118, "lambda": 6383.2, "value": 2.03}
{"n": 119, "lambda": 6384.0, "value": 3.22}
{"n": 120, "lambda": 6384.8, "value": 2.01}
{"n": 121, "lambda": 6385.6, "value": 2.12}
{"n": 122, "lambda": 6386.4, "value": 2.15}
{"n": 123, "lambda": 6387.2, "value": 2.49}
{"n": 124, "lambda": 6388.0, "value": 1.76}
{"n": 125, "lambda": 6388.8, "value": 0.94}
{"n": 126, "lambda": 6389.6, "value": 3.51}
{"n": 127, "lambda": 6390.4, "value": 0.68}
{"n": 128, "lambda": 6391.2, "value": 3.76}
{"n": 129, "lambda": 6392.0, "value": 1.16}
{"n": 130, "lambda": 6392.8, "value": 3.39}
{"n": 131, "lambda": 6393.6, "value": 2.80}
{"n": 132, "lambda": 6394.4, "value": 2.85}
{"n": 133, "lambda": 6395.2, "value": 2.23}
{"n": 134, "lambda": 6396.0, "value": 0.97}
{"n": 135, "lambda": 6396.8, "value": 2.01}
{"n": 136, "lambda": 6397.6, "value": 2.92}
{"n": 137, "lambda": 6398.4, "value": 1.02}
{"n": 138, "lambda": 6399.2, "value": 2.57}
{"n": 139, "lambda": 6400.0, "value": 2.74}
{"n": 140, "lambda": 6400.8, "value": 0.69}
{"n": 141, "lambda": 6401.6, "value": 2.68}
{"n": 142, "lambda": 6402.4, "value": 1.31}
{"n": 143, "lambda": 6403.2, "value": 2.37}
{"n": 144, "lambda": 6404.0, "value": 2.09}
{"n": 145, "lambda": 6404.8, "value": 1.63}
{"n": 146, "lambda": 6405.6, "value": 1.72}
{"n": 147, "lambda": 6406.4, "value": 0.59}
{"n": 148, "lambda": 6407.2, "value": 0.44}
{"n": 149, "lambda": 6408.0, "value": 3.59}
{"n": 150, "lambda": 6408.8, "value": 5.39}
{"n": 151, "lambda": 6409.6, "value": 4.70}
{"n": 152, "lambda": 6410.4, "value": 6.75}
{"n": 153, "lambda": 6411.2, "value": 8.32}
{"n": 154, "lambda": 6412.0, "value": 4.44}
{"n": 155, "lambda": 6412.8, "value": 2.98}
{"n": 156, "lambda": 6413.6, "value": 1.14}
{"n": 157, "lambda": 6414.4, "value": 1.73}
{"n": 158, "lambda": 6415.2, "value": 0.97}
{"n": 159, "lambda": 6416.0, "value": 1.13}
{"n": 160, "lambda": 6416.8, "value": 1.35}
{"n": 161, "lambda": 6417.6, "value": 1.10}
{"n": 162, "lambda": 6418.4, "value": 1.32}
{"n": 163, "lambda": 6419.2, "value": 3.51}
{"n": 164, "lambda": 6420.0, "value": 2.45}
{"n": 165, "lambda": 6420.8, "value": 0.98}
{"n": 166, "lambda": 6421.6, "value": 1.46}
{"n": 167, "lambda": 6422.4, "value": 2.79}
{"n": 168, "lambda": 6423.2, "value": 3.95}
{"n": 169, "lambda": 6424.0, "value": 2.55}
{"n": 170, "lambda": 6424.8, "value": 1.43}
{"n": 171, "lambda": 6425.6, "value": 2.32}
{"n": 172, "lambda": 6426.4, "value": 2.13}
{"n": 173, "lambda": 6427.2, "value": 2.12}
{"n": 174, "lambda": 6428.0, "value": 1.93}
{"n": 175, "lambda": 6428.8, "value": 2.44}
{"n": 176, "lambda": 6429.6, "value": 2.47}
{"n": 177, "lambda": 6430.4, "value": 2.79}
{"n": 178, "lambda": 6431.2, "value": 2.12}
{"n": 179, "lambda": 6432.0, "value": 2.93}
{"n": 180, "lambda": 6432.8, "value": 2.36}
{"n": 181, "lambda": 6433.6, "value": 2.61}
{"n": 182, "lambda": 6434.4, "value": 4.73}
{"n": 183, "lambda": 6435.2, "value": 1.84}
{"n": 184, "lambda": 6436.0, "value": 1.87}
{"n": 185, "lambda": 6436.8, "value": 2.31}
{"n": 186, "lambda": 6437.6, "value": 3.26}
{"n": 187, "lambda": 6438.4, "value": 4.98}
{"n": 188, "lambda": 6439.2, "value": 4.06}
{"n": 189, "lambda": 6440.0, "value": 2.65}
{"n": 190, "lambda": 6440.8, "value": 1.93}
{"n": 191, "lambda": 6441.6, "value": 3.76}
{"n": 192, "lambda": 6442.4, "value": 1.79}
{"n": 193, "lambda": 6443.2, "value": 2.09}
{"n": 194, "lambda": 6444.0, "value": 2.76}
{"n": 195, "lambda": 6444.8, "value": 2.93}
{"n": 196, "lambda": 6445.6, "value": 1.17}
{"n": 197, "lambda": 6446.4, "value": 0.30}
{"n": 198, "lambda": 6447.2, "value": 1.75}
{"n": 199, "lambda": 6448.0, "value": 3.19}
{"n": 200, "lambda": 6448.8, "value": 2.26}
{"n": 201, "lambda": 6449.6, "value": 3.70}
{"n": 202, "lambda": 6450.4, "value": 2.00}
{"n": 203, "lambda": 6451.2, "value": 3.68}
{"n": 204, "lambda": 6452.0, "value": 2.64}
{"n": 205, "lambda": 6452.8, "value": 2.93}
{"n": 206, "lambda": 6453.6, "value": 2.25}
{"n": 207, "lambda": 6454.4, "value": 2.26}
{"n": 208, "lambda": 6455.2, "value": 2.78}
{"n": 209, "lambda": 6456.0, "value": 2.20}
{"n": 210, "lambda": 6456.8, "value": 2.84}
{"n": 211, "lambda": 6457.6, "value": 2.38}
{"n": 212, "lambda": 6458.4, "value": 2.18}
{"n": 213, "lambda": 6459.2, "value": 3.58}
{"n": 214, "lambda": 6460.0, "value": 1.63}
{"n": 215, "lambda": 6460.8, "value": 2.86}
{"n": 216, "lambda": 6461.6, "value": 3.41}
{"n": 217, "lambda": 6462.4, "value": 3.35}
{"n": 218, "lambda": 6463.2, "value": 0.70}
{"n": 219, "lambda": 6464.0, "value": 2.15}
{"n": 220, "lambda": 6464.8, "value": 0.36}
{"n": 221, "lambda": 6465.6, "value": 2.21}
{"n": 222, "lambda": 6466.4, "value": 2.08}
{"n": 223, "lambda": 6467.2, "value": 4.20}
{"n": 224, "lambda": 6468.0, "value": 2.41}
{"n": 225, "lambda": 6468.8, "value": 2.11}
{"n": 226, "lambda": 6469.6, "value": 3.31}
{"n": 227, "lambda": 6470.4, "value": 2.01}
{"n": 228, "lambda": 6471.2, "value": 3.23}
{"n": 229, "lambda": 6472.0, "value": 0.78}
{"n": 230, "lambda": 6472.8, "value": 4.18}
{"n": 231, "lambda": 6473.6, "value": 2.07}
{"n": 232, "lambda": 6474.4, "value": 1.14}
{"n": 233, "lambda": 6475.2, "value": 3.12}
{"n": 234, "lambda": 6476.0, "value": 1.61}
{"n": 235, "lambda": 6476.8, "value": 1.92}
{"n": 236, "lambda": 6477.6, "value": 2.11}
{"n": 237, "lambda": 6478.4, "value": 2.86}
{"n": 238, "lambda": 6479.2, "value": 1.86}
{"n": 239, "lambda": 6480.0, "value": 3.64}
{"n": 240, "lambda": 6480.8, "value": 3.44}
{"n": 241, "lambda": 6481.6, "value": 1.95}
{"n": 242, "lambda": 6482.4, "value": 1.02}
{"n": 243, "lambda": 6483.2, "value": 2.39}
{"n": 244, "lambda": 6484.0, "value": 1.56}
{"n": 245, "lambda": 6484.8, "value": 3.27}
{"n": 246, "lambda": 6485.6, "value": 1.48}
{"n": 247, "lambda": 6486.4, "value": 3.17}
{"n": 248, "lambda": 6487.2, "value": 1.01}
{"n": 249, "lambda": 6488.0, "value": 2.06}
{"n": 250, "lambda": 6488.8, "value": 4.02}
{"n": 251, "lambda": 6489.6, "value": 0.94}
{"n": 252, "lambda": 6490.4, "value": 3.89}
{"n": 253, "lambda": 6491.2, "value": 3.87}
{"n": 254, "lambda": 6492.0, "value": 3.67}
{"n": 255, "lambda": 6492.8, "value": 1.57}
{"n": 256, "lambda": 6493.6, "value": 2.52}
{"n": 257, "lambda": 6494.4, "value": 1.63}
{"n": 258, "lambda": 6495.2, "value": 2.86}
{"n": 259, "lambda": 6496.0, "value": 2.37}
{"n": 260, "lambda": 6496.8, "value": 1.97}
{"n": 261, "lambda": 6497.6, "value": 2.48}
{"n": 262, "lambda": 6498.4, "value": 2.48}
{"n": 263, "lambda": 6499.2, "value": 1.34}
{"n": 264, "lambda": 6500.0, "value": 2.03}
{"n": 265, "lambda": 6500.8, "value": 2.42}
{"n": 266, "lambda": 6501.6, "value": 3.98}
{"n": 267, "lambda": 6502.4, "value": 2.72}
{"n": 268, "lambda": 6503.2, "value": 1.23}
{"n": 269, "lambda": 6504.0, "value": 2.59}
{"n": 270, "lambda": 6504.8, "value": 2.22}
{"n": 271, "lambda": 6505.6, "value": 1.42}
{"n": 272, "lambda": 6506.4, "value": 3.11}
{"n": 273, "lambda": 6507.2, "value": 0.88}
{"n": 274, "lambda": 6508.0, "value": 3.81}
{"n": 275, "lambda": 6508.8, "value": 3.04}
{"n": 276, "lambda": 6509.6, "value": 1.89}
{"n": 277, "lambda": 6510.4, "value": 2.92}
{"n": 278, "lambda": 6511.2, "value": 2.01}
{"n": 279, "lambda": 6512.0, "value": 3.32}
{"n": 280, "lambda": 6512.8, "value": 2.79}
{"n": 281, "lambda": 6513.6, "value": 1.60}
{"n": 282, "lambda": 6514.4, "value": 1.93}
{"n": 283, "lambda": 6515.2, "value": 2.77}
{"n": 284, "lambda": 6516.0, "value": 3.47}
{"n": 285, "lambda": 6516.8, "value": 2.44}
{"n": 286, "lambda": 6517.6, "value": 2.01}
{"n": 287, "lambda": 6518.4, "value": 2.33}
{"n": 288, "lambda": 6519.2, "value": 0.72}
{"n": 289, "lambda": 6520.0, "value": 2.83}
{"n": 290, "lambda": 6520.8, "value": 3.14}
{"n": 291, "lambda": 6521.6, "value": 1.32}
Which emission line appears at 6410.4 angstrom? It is Hgamma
